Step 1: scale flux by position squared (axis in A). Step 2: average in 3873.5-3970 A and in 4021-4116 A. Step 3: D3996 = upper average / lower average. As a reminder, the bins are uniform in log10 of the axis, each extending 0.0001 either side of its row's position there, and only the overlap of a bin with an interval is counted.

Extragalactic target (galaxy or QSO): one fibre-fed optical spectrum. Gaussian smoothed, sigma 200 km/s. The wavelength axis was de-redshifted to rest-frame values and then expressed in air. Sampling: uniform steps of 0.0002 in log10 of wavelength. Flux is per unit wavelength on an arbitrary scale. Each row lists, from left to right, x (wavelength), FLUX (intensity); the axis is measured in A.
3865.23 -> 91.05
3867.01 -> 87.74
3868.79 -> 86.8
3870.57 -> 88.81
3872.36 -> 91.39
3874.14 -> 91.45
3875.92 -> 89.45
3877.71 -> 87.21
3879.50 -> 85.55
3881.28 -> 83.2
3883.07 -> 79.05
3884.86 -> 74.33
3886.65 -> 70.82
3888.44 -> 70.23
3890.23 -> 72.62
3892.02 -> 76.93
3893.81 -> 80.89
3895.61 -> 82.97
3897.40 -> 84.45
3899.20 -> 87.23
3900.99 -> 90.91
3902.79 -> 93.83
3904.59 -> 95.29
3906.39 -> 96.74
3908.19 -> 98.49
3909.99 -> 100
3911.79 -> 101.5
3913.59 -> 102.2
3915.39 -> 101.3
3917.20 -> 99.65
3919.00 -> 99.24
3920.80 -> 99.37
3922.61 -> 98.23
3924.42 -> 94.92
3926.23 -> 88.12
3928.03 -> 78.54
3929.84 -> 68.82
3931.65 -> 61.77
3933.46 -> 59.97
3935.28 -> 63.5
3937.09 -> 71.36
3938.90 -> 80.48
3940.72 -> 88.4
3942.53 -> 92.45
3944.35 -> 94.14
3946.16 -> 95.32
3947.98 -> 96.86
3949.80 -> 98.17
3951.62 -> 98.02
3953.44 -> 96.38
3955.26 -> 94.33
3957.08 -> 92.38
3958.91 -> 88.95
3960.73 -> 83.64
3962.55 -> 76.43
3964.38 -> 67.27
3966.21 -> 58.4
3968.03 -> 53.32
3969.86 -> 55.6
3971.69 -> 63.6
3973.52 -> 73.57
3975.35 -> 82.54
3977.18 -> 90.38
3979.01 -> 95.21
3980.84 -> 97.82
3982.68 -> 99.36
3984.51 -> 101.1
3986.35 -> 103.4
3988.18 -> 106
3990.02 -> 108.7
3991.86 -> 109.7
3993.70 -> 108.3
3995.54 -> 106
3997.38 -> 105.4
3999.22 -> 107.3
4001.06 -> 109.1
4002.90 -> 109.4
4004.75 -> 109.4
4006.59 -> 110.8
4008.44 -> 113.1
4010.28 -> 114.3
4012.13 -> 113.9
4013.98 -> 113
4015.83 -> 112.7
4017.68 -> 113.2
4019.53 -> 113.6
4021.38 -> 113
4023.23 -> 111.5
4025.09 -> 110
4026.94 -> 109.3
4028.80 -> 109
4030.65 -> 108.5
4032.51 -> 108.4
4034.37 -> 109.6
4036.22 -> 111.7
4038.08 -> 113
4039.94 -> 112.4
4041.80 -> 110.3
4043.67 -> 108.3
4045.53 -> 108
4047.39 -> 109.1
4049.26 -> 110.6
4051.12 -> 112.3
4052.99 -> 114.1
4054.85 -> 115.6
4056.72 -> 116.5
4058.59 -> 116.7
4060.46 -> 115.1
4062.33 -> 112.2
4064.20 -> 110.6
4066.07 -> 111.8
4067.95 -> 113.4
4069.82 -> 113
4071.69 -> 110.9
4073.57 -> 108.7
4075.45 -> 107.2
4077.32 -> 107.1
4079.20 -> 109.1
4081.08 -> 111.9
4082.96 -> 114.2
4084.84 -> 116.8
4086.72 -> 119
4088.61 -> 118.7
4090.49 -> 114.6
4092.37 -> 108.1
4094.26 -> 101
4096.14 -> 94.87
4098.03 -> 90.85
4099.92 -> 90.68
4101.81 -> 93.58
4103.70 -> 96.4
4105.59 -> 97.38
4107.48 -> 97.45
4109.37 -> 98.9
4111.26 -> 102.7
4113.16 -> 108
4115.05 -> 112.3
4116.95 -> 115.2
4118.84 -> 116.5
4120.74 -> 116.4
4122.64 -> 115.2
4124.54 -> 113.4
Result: 1.37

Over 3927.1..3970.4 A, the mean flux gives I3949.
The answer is 80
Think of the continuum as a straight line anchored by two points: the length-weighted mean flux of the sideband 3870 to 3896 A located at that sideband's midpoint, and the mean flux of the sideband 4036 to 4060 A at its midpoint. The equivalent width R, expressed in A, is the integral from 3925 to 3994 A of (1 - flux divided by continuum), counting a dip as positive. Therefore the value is 7.7 A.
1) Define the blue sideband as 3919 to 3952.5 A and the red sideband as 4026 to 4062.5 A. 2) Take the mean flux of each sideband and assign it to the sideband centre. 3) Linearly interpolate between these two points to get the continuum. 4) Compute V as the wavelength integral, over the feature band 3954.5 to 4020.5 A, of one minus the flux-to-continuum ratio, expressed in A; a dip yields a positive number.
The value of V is 1.4 A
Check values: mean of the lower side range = 85.3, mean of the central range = 96.2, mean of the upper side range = 112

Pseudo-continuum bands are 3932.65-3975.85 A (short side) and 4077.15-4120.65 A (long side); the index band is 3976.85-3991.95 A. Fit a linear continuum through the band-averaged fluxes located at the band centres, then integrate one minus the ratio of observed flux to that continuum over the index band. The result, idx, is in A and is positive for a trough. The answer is -2.8 A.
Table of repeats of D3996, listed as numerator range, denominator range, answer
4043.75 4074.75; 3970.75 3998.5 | 1.20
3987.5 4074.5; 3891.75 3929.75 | 1.27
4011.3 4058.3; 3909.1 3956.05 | 1.31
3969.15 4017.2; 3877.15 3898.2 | 1.35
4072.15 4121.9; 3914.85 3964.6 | 1.33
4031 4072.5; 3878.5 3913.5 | 1.41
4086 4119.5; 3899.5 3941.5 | 1.29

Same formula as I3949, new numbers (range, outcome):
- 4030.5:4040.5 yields 111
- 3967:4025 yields 101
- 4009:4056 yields 111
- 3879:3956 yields 87.1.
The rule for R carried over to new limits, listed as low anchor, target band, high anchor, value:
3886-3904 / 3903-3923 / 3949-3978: -4.49 A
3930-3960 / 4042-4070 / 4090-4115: -4.95 A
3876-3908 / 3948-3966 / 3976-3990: 1.35 A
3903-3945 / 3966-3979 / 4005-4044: 3.79 A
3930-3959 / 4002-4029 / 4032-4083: -2.69 A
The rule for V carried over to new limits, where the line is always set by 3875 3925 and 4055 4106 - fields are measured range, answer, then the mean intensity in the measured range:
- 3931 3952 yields 2.3 A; 83.3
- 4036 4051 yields -0.9 A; 110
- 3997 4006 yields -0.8 A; 108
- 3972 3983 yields 1.1 A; 87.9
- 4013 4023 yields -1.1 A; 113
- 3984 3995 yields -0.9 A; 106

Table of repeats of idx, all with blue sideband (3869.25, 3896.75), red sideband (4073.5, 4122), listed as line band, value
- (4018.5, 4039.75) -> -2.63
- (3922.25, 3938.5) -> 2.17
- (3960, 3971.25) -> 3.18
